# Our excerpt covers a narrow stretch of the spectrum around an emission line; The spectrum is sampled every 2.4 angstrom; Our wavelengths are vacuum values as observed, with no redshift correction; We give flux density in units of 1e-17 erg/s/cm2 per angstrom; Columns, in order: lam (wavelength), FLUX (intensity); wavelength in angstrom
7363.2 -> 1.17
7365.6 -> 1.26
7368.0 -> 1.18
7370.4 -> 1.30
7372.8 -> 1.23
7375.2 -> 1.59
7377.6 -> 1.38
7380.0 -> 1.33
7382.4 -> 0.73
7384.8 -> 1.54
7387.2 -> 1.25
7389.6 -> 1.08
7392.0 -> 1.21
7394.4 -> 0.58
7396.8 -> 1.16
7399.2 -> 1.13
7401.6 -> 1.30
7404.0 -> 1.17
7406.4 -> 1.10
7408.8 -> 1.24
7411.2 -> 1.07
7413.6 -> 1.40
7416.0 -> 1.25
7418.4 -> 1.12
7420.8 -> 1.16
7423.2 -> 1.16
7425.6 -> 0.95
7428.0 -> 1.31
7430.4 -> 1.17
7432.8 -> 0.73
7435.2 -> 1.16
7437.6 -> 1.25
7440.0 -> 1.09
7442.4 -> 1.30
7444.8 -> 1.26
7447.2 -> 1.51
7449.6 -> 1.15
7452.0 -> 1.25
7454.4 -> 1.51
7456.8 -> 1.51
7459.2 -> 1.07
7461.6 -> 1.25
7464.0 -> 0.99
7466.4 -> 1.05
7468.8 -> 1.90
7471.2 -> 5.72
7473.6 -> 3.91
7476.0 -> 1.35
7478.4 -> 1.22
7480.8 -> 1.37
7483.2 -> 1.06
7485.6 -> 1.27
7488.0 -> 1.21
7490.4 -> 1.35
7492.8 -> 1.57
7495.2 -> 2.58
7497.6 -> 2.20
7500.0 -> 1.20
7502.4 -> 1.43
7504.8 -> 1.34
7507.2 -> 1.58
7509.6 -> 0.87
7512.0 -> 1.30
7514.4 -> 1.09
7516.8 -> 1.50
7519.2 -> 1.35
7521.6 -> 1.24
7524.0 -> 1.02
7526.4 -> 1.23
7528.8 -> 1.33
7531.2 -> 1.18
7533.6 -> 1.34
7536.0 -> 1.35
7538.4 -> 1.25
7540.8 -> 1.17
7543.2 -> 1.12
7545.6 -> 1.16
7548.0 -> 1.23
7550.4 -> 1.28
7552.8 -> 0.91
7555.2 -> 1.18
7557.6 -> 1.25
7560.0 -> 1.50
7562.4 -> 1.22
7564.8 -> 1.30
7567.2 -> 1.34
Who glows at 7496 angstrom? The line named [N II] 6583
